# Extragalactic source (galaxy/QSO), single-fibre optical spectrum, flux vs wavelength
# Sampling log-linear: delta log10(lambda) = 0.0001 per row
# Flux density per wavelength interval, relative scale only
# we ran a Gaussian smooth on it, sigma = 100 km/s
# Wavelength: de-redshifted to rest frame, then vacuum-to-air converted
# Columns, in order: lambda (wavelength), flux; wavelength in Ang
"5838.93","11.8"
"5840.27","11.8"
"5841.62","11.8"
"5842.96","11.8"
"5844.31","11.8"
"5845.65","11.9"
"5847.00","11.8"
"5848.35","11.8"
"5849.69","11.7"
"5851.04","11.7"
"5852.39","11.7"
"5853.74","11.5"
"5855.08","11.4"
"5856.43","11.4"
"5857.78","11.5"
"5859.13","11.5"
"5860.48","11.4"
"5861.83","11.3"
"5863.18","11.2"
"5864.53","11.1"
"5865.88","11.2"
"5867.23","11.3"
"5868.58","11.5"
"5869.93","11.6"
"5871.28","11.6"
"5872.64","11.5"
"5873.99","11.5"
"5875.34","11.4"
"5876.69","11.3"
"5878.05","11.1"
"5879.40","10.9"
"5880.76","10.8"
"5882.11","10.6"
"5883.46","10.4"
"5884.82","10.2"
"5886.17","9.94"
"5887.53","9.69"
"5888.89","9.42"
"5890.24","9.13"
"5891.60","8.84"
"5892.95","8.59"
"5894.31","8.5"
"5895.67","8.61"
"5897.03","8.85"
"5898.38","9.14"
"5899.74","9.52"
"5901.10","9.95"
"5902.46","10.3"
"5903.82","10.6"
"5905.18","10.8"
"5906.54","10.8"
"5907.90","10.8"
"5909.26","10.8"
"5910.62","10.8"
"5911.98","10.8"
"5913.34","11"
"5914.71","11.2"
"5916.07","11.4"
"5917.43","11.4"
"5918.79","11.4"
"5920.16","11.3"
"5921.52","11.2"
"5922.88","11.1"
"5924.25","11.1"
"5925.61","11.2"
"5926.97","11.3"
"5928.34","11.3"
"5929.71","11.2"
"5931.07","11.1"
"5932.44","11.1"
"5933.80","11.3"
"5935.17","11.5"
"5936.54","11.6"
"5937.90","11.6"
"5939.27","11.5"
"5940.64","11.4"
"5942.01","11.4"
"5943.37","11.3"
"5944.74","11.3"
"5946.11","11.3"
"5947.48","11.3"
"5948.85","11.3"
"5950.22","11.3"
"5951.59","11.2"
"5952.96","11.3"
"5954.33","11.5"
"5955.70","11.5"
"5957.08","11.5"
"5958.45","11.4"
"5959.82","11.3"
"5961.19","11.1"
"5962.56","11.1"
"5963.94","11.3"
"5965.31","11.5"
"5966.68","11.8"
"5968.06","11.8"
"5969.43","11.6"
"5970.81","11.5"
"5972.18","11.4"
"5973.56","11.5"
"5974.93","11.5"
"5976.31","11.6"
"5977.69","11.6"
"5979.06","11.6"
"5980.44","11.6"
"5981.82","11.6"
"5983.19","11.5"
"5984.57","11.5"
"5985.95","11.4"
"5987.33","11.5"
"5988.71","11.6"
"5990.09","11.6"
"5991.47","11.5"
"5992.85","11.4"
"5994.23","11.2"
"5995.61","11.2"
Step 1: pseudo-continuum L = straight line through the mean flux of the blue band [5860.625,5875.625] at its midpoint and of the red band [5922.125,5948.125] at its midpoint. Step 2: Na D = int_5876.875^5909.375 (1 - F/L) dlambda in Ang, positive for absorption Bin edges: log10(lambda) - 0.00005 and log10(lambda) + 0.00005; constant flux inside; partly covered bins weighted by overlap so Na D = 4.1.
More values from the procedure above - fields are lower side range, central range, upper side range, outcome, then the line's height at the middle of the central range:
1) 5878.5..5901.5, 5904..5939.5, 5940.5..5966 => -2.4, 10.5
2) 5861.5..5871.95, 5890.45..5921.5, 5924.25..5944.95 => 3.0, 11.3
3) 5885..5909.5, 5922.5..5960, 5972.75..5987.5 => -2.4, 10.7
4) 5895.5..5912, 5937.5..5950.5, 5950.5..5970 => -0.4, 11.1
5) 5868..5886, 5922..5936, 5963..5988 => 0.1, 11.3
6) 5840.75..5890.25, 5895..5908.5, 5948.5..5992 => 1.6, 11.3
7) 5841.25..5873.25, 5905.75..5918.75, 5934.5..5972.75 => 0.5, 11.5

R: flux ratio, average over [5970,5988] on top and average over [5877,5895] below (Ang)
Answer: 1.17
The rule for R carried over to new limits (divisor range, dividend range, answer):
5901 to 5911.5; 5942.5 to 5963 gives 1.06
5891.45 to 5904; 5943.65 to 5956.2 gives 1.22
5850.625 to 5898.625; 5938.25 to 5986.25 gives 1.07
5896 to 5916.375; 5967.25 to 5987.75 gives 1.11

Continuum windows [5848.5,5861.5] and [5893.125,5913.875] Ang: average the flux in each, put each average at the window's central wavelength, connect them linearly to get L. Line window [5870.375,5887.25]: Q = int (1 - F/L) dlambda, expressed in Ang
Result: -0.2 Ang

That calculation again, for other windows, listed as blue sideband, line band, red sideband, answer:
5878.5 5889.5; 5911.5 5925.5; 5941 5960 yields -0.5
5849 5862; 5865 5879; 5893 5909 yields -0.6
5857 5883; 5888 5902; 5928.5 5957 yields 2.7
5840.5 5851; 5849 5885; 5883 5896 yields -2.4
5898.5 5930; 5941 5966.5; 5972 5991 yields -0.2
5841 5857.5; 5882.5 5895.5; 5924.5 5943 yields 2.4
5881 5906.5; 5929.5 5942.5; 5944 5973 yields -0.7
